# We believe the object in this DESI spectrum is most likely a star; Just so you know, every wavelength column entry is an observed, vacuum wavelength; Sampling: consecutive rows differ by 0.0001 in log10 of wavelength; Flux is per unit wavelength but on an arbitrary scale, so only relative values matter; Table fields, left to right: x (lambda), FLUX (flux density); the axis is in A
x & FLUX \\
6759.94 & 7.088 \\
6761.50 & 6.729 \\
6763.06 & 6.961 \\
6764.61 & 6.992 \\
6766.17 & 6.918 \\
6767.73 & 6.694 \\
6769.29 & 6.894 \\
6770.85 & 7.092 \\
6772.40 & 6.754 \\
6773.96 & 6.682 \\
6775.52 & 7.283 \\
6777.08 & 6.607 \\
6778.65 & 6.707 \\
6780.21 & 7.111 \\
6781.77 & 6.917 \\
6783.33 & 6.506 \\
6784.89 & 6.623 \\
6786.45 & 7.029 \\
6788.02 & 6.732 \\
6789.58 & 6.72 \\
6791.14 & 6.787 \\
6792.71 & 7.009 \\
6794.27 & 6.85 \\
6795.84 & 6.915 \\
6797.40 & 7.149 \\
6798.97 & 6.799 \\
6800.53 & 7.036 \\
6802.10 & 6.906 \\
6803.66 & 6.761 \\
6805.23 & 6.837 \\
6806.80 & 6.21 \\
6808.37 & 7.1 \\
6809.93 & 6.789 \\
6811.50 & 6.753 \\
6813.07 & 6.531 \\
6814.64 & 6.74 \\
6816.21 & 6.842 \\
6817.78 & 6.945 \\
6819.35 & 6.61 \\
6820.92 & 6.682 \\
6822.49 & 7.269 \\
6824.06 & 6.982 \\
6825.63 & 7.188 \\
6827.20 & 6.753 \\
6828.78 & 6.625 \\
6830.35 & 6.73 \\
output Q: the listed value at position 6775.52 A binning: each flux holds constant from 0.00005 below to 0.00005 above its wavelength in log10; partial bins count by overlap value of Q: 7.283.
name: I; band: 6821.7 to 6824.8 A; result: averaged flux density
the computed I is 7.13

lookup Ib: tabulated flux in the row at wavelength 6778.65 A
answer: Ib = 6.707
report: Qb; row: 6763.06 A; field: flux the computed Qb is 6.961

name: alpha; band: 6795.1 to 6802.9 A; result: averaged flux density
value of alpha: 6.97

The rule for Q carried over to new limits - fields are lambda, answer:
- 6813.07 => 6.531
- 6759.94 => 7.088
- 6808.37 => 7.1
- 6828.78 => 6.625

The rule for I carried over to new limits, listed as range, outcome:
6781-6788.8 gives 6.76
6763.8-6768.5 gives 6.87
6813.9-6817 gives 6.79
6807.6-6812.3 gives 6.89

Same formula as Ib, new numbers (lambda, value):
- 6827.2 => 6.753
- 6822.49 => 7.269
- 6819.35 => 6.61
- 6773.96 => 6.682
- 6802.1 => 6.906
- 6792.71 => 7.009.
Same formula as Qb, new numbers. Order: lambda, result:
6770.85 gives 7.092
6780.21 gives 7.111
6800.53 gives 7.036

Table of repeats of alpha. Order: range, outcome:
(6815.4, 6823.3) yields 6.87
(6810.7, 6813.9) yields 6.64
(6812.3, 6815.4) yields 6.63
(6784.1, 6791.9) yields 6.78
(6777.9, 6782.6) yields 6.91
